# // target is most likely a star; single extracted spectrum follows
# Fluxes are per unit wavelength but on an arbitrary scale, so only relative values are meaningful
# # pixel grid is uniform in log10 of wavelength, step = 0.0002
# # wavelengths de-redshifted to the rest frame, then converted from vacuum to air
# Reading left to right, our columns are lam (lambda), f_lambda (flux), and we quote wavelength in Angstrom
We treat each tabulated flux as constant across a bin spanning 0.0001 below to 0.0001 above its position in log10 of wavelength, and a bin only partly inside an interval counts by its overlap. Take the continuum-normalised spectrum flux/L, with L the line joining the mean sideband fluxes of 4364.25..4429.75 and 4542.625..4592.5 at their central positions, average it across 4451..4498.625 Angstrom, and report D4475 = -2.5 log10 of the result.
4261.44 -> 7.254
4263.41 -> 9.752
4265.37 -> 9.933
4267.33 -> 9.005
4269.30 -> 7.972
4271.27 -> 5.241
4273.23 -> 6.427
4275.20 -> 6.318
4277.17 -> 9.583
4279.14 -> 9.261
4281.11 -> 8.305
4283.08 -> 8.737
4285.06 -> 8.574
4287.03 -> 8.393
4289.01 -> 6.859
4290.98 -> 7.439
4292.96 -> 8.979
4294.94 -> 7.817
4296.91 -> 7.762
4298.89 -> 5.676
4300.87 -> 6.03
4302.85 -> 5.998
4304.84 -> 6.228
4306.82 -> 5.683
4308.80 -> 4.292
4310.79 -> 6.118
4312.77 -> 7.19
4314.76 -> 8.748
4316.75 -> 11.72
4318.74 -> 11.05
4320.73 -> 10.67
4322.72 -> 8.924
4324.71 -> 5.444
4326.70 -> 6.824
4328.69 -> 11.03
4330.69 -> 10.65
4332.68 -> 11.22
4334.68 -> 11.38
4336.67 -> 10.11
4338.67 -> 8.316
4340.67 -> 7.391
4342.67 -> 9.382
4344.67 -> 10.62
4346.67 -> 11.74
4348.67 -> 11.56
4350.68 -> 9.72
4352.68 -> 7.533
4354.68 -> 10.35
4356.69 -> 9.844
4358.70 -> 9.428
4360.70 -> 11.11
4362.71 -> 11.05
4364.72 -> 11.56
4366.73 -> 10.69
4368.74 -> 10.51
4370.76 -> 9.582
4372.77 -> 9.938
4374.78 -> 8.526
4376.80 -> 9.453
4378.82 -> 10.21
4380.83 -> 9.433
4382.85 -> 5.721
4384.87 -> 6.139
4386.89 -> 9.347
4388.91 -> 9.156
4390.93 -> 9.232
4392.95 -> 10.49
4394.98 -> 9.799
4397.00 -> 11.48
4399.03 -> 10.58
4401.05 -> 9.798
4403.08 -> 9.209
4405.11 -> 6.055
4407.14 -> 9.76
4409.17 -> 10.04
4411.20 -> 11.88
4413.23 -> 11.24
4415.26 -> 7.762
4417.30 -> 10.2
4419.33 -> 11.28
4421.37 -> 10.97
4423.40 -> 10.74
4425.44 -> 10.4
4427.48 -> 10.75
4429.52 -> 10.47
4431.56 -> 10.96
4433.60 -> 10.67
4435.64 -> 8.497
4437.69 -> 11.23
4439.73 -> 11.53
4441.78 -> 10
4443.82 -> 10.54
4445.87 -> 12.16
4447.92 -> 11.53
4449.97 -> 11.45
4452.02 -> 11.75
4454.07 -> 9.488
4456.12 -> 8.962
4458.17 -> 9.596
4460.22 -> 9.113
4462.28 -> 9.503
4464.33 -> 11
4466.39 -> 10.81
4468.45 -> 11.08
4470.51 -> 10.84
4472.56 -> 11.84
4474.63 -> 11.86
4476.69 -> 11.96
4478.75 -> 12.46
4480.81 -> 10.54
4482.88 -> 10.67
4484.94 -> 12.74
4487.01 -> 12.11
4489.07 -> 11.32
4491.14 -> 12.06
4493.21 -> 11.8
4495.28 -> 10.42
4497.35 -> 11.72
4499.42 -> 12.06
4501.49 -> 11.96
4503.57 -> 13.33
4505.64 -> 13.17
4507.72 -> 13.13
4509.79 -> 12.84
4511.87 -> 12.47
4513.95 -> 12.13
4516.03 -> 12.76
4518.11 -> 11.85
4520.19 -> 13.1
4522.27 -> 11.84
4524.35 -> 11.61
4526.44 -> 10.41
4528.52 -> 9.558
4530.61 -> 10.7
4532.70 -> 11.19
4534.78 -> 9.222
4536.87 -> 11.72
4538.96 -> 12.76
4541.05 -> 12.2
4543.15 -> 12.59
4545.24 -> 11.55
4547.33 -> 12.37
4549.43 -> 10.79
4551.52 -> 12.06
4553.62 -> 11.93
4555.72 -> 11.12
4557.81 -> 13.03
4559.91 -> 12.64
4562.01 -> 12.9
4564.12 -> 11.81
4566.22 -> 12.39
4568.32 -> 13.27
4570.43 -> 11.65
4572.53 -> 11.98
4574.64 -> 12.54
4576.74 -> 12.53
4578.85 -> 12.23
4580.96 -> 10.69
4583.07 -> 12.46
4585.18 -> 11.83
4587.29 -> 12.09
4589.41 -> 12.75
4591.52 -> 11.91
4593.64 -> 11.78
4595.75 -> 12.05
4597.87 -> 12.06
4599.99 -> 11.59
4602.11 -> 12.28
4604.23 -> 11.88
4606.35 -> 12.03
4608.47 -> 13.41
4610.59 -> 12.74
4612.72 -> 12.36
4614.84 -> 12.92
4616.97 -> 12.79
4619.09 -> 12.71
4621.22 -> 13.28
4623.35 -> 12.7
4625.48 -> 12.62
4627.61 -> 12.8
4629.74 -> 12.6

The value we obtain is -0.02 mag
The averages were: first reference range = 9.75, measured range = 11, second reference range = 12.1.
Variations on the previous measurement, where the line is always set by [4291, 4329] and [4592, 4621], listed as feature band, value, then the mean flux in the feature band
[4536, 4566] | -0.058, 12.1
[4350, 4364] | -0.181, 9.91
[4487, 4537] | -0.089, 11.8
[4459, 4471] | -0.026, 10.4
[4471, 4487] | -0.137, 11.7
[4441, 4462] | -0.058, 10.4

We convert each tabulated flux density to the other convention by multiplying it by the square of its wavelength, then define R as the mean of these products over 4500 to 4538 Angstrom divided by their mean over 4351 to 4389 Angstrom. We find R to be 1.3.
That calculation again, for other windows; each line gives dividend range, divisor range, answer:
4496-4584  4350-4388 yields 1.37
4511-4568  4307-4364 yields 1.38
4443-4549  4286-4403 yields 1.36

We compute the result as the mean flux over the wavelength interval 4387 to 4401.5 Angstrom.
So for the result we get 10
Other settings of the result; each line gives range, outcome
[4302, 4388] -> 9.13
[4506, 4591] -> 12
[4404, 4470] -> 10.4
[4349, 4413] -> 9.64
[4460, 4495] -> 11.3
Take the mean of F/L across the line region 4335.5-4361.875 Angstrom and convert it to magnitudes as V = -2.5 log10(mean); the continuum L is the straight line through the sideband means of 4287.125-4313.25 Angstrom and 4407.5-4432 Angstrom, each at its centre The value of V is -0.19 mag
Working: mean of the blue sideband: 6.67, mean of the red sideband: 10.5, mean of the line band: 9.8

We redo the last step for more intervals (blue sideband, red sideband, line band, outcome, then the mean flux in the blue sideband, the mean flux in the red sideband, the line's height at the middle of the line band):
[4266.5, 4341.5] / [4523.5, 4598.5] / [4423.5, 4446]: -0.063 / 8.09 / 11.8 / 10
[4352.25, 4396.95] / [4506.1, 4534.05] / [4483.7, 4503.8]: -0.044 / 9.57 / 11.8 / 11.4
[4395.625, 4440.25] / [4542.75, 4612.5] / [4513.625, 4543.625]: 0.002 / 10.2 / 12.1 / 11.6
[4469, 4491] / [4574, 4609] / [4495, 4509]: -0.057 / 11.6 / 12.1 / 11.7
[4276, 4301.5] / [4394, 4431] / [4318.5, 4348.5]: -0.107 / 7.97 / 10.1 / 8.76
